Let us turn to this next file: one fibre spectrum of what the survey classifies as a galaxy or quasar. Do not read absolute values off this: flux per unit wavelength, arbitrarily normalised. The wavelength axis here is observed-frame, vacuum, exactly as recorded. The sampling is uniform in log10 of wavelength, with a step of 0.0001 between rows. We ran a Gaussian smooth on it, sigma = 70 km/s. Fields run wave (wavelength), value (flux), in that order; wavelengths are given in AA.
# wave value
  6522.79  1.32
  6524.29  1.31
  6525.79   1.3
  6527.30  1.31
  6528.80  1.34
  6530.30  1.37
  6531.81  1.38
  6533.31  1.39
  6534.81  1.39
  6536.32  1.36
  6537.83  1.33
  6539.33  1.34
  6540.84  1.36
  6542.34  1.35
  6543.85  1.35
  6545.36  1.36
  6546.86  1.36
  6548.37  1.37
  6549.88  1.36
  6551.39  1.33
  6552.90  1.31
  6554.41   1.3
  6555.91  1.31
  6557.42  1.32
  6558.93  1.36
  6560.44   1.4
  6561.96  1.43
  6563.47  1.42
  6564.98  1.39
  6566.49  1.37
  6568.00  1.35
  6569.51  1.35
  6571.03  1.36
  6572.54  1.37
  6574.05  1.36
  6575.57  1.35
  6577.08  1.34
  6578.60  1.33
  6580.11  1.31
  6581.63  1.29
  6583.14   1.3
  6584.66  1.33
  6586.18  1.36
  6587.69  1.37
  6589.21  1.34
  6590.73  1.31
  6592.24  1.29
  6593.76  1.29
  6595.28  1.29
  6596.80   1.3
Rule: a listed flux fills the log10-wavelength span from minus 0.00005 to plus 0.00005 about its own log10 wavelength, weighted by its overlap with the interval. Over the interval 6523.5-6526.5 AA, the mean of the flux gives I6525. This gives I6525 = 1.31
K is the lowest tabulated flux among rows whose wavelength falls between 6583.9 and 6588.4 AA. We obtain 1.33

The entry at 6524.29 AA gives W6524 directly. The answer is 1.31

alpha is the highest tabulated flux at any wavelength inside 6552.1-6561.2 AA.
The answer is 1.4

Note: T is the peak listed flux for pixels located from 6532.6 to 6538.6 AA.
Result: 1.39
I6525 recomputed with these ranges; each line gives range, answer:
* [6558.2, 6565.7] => 1.4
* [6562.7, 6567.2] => 1.4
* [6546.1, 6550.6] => 1.36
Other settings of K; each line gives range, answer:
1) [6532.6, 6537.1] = 1.36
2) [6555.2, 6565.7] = 1.31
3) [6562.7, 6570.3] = 1.35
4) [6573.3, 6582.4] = 1.29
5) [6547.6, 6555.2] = 1.3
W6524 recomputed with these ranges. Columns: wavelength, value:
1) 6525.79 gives 1.3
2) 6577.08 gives 1.34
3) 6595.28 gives 1.29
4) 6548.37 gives 1.37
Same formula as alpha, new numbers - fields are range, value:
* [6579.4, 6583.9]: 1.31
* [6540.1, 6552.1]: 1.37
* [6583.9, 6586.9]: 1.36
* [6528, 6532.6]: 1.38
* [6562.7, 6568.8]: 1.42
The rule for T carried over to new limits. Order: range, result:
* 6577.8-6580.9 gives 1.33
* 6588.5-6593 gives 1.34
